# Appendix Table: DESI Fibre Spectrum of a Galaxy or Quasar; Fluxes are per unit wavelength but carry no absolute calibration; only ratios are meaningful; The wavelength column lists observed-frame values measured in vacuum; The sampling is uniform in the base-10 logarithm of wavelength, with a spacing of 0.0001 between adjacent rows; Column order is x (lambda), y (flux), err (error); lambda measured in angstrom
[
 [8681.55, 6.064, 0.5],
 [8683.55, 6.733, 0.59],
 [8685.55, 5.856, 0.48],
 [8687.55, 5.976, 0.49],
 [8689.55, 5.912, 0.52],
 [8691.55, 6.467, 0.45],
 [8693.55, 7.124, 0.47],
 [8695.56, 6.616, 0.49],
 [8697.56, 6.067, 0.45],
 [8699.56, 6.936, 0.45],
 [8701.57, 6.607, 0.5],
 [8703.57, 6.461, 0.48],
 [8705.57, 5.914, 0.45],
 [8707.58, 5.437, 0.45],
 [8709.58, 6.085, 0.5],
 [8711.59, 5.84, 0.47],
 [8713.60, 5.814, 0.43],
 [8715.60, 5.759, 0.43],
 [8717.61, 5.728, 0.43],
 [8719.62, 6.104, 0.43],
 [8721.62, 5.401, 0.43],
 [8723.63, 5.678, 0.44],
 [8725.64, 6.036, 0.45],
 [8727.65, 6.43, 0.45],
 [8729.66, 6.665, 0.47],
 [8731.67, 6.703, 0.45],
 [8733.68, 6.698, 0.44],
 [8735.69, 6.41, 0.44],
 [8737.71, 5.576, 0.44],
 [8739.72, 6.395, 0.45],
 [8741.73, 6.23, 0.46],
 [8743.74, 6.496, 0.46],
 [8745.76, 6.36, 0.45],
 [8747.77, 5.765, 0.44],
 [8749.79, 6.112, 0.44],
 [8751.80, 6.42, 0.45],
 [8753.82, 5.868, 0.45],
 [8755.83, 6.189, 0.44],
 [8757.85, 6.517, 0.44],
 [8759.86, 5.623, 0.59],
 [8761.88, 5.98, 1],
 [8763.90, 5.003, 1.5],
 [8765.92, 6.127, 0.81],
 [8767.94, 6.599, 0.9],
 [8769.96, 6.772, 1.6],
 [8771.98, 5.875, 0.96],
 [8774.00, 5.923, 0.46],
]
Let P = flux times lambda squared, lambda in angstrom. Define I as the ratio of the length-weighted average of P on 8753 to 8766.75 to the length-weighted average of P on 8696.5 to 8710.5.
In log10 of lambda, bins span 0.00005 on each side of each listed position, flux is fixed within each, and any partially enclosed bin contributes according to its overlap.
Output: 0.96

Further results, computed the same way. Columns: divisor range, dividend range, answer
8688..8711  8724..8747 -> 1.01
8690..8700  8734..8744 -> 0.96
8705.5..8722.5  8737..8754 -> 1.07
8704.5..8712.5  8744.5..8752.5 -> 1.07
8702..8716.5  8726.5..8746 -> 1.08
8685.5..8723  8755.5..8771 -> 1.01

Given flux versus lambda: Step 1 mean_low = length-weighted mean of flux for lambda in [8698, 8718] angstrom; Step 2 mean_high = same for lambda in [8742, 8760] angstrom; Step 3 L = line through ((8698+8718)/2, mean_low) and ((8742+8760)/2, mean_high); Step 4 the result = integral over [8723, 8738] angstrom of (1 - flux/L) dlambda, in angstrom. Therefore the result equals -0.5 angstrom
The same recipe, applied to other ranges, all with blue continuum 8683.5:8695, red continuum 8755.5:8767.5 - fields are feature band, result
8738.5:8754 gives -0.54 angstrom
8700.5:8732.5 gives 0.67 angstrom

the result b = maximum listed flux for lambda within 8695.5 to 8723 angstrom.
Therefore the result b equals 6.936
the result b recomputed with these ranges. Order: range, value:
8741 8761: 6.517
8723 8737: 6.703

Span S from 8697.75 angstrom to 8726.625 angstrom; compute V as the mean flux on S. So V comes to 5.99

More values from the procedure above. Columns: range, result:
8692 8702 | 6.66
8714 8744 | 6.14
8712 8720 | 5.83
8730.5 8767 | 6.14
